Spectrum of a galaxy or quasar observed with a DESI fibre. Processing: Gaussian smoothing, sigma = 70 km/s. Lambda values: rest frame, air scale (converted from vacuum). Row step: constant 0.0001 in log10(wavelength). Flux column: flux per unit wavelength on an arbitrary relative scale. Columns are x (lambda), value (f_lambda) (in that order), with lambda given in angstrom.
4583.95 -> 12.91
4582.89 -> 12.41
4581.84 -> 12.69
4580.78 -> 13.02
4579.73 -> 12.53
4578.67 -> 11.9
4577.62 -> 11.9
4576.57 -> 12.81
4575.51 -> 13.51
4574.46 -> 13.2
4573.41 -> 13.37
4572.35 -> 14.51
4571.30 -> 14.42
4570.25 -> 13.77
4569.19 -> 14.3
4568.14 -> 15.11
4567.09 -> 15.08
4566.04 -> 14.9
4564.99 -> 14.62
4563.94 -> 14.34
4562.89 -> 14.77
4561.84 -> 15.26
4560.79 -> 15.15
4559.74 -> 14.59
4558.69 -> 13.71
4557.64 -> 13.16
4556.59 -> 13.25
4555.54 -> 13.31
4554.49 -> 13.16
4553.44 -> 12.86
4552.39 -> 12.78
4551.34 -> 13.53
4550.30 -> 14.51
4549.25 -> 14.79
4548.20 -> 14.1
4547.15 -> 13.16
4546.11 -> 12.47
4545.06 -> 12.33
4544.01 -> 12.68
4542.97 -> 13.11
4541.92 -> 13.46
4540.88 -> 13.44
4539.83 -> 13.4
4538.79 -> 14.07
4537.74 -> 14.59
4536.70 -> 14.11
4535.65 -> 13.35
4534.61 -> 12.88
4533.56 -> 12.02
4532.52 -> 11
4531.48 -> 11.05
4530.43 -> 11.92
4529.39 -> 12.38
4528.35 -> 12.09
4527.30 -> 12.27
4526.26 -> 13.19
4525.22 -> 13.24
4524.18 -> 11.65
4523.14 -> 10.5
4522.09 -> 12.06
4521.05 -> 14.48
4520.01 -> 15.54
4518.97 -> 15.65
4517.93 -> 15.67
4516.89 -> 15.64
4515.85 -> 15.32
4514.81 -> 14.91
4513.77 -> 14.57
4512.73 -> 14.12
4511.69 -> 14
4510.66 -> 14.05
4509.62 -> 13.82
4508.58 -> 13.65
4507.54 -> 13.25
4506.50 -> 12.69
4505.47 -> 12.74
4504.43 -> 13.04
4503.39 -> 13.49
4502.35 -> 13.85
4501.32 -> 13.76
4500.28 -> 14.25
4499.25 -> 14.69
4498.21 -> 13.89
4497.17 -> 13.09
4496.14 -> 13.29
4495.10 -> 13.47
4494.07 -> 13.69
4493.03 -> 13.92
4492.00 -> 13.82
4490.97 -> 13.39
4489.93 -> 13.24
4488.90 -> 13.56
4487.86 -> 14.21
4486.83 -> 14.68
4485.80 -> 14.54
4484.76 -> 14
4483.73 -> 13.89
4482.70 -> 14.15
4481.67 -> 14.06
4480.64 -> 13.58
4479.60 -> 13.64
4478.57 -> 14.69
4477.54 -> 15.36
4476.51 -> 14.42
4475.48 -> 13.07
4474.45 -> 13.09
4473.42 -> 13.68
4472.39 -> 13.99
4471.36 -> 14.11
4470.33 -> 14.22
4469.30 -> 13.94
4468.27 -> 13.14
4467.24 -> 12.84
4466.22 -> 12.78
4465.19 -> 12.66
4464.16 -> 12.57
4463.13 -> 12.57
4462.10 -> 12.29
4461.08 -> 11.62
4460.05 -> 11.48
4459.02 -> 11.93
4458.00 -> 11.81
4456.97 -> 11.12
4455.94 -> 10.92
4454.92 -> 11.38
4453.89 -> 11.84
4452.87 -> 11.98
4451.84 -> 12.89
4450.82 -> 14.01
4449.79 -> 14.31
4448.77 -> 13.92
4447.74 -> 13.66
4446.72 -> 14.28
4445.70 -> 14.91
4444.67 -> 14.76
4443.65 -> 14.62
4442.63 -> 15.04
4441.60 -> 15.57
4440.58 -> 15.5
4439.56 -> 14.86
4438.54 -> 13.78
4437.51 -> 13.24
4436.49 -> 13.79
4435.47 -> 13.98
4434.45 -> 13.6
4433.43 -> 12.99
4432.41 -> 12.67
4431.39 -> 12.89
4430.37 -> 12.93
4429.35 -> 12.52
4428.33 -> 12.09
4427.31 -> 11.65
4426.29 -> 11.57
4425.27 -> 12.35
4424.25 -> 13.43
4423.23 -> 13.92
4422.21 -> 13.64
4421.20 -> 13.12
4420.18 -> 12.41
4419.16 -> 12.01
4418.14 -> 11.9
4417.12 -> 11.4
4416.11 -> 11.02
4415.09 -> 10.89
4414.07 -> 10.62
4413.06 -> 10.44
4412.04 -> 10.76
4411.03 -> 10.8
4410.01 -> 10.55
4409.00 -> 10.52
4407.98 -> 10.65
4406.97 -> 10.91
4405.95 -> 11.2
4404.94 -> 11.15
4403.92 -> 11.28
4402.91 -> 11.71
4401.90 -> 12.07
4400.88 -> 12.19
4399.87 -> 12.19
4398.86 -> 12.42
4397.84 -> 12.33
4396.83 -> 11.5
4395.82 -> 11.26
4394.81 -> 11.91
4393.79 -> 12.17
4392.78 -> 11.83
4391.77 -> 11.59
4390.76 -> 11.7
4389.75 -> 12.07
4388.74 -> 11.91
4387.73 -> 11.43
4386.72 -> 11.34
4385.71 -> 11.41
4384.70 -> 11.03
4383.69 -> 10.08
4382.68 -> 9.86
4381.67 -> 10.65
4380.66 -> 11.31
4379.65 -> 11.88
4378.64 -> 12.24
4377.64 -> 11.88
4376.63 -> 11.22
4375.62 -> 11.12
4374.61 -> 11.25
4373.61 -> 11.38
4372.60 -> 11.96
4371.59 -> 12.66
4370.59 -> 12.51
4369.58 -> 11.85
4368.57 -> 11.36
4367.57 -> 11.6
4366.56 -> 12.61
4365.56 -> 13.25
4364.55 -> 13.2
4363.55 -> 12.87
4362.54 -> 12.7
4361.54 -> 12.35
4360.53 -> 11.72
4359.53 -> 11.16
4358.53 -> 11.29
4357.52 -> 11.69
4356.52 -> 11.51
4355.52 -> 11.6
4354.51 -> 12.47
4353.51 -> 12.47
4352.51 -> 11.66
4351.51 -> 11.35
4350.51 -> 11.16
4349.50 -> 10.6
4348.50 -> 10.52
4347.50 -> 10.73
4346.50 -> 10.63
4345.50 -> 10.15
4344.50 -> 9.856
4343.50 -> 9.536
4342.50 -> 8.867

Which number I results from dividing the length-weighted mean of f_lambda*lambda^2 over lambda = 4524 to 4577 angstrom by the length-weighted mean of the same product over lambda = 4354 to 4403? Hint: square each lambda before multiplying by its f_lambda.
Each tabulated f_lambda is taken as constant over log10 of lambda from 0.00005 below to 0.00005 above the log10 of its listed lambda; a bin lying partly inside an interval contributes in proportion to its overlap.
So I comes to 1.2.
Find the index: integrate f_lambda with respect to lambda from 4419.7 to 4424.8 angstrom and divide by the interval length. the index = 13.3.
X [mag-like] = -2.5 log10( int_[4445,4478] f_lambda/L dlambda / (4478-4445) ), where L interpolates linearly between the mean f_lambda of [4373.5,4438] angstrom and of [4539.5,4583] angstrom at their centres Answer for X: -0.05 mag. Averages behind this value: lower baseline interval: 11.8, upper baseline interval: 13.6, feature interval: 13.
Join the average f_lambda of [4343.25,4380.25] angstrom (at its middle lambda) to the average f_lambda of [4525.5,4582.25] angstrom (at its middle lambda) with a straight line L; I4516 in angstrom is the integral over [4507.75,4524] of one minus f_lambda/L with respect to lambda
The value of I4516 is -1.4 angstrom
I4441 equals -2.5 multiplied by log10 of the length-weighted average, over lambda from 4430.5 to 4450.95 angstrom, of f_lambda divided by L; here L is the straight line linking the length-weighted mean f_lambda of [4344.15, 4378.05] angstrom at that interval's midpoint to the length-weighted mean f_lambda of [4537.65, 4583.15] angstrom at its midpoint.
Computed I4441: -0.135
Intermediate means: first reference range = 11.7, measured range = 14.1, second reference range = 13.6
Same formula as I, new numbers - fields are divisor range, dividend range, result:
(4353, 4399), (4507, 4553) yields 1.22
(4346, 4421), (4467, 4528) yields 1.26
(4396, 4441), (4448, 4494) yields 1.11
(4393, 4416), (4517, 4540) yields 1.22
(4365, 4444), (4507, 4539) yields 1.17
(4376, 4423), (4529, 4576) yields 1.27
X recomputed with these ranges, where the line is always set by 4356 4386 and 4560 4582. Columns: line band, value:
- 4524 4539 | 0.068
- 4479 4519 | -0.068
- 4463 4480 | -0.065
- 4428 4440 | -0.074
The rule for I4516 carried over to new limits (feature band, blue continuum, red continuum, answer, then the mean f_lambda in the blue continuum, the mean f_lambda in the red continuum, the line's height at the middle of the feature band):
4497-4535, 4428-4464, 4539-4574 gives 0.5 angstrom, 13.2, 13.9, 13.6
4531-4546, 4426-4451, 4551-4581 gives 0.9 angstrom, 13.7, 13.8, 13.8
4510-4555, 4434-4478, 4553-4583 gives 0.7 angstrom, 13.4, 13.7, 13.6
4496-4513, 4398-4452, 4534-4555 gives -0.6 angstrom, 12.7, 13.4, 13.2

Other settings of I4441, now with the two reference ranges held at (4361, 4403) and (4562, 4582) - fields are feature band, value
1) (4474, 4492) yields -0.09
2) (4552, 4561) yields 0.01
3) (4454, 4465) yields 0.07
